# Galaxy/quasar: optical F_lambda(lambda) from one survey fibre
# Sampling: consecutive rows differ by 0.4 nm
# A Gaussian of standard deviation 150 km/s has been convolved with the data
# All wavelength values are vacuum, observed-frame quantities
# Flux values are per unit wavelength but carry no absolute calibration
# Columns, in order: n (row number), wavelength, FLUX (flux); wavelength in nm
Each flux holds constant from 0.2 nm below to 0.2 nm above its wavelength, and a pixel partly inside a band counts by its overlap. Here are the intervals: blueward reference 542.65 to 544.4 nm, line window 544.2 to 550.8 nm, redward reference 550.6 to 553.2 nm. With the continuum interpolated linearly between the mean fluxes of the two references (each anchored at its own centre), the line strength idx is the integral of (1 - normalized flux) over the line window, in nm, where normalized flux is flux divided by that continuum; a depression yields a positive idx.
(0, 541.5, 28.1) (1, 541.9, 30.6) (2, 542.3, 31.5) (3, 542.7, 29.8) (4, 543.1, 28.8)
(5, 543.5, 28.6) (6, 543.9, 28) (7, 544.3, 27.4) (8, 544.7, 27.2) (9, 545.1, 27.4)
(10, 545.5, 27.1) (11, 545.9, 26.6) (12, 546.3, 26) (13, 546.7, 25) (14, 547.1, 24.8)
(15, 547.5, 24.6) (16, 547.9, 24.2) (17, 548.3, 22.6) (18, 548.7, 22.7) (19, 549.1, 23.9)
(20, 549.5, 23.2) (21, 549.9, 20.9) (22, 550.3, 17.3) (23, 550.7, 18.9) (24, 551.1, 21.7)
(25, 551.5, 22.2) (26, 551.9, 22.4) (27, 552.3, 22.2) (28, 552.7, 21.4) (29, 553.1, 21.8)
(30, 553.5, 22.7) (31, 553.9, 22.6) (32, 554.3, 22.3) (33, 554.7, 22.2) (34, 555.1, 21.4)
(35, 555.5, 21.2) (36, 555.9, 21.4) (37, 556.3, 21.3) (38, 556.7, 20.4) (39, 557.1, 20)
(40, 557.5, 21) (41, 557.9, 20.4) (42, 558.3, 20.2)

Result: 0.30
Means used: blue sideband 28.5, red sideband 21.6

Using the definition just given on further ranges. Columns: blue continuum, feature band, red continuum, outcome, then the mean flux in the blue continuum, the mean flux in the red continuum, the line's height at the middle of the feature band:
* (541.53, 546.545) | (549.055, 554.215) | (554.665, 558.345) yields 0.47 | 28.2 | 20.9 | 23.8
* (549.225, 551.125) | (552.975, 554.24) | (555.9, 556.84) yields -0.10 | 20.4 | 21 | 20.7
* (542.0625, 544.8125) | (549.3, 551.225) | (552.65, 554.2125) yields 0.31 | 28.8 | 22.2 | 24.3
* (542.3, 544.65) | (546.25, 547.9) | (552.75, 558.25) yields 0.10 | 28.7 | 21.4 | 26.5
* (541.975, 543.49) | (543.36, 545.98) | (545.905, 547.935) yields 0.02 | 29.9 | 25.1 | 27.7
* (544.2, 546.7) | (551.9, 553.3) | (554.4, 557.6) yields 0.07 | 26.8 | 21.2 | 23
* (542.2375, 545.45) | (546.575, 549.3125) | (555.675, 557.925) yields 0.22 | 28.4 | 20.8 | 26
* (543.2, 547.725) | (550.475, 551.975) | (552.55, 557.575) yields 0.15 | 26.6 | 21.5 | 23.6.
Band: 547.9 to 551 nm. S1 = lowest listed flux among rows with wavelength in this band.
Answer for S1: 17.3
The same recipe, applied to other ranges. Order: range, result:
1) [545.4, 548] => 24.2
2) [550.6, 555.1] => 18.9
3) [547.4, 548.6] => 22.6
